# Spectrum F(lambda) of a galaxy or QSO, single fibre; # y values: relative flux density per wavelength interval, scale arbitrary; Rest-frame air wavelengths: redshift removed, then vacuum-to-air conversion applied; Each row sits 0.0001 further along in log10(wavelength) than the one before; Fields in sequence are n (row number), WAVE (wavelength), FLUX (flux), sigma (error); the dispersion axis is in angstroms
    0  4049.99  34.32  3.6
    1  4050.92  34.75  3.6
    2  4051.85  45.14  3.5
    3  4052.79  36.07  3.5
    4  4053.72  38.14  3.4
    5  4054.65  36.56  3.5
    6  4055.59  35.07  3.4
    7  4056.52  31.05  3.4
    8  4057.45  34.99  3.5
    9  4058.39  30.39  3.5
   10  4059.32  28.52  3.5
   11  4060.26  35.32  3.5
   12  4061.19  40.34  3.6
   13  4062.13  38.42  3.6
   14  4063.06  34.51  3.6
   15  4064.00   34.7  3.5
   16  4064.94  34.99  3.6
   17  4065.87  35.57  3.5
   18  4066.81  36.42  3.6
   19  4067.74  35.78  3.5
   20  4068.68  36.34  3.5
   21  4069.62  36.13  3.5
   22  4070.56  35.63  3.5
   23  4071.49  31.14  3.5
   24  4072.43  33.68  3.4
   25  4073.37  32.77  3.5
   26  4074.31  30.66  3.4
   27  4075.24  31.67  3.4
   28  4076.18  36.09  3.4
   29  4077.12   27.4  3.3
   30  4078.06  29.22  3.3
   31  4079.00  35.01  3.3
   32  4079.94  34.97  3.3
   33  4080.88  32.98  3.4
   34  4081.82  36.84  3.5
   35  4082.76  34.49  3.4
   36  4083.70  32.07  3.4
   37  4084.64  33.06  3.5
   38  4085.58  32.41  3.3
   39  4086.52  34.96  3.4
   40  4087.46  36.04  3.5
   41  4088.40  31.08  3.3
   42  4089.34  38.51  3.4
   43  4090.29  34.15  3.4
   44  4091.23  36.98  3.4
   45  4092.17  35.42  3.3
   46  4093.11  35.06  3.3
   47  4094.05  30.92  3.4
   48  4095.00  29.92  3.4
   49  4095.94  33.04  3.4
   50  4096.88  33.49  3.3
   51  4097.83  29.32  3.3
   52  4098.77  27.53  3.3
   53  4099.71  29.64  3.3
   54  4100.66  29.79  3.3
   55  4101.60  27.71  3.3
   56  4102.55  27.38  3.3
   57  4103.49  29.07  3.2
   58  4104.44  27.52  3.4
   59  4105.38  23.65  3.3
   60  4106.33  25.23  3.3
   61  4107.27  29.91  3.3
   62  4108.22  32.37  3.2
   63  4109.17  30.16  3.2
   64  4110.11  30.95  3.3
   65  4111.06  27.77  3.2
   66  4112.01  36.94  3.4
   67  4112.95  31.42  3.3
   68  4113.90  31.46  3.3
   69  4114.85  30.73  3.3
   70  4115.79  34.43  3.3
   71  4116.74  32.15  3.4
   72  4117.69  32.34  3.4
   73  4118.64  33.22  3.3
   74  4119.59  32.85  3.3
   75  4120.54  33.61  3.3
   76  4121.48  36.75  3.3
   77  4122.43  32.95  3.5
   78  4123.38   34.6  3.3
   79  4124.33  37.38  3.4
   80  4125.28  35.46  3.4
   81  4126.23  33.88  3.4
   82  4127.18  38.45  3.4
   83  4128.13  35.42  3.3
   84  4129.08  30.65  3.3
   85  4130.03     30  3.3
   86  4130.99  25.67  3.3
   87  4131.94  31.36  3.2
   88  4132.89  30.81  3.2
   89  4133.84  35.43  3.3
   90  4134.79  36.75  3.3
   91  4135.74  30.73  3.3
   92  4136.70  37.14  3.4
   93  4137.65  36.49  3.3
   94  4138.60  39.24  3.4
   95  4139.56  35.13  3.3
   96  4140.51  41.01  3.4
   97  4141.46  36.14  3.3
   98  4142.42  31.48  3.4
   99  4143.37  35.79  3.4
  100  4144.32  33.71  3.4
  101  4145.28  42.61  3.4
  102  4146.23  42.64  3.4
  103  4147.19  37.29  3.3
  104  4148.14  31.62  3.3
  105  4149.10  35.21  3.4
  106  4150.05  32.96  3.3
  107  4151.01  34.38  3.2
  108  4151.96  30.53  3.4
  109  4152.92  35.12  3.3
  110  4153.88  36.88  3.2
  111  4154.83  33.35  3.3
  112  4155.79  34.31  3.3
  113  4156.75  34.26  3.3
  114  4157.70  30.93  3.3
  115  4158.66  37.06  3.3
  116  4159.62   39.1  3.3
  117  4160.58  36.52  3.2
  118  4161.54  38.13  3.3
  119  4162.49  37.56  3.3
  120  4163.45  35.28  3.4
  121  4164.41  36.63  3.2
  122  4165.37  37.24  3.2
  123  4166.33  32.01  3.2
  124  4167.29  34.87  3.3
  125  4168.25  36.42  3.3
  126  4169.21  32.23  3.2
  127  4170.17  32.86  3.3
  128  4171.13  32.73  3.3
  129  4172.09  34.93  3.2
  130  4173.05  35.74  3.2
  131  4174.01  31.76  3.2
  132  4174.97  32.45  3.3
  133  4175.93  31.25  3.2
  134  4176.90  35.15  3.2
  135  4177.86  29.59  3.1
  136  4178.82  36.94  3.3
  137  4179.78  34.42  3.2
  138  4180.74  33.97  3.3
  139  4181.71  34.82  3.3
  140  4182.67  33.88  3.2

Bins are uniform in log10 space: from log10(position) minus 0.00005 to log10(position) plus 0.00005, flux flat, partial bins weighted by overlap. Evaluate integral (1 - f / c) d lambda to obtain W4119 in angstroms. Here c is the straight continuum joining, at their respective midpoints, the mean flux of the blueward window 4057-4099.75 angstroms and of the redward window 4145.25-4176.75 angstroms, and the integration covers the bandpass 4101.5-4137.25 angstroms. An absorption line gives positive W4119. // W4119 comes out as 2.4 angstroms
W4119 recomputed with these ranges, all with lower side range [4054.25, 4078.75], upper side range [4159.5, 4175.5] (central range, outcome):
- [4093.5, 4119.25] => 3.0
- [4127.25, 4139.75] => 0.4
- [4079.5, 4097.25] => 0.1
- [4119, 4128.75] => -0.1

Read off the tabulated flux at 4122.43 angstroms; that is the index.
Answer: 32.95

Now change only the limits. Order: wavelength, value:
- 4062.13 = 38.42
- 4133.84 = 35.43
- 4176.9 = 35.15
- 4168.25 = 36.42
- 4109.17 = 30.16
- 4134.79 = 36.75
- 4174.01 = 31.76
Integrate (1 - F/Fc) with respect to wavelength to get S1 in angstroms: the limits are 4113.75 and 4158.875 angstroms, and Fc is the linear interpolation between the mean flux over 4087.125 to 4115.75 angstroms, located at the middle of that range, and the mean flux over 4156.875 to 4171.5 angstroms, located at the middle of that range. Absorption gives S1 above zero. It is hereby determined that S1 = -1.3 angstroms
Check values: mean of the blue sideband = 31.1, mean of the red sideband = 35.3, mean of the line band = 34.4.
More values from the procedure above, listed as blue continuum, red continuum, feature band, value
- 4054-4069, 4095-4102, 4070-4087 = -0.2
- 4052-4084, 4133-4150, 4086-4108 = 2.4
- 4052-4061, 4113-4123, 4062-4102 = 0.7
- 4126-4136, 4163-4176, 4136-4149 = -1.4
